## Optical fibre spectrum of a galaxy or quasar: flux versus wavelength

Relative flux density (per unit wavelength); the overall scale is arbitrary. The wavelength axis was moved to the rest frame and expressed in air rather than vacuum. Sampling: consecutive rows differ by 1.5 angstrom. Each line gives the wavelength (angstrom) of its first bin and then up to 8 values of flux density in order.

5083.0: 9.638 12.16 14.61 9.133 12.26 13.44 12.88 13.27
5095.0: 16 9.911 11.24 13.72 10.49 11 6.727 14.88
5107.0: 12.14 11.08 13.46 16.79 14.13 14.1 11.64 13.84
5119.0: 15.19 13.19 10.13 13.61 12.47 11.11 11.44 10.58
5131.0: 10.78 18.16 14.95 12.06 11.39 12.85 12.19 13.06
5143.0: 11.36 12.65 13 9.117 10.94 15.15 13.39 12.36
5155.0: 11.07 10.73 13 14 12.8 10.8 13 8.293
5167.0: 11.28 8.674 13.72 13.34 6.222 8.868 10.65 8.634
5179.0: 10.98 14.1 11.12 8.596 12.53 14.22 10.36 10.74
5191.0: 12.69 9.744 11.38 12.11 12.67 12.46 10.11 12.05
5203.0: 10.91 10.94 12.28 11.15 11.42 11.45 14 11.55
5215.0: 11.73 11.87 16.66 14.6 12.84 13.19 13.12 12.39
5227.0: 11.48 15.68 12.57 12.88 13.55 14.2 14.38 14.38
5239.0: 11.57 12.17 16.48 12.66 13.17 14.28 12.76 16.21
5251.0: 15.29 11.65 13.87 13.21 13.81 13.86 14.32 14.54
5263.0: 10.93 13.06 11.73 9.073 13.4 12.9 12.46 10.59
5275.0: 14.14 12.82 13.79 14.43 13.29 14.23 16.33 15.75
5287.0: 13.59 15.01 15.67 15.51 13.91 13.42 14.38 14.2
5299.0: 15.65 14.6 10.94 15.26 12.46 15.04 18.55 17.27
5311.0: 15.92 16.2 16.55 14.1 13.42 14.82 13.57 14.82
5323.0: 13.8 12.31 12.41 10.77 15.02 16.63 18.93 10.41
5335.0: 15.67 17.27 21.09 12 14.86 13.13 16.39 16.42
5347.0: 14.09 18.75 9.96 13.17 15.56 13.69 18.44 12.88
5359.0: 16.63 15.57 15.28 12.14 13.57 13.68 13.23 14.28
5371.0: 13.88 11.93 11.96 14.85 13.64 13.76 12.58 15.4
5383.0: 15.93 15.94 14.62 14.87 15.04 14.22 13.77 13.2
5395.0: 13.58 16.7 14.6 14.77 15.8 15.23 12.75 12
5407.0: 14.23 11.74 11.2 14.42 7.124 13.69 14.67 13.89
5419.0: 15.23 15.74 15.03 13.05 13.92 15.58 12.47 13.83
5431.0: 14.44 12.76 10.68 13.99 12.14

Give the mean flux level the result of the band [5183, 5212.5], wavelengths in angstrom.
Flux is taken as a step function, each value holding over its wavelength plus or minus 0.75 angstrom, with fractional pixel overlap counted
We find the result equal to 11.6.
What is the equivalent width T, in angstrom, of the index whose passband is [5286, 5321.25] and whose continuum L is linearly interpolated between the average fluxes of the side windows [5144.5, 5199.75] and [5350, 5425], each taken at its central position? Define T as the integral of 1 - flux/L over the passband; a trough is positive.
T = -4.8 angstrom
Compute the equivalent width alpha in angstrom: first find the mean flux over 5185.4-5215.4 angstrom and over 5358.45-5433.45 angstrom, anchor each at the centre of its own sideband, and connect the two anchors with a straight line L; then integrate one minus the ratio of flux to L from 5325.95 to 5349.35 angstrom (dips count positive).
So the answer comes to -3.6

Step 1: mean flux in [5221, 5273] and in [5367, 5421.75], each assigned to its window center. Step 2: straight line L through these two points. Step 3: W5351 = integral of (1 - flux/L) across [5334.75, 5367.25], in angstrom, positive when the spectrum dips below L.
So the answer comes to -3.0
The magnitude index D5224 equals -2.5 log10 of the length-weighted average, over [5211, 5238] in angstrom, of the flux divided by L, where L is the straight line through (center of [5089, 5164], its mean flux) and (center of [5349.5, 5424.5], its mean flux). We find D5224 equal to -0.02 mag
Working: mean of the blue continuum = 12.5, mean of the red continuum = 14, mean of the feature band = 13.4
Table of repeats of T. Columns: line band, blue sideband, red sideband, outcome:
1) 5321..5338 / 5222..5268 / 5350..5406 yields -0.90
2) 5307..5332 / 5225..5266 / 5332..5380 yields -1.27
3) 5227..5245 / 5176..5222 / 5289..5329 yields -1.19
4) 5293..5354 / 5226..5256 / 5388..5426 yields -4.45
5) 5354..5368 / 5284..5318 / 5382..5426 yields -0.18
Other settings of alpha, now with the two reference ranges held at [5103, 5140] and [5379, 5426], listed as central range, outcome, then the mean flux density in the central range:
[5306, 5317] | -2.0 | 16.1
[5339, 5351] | -0.6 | 14.5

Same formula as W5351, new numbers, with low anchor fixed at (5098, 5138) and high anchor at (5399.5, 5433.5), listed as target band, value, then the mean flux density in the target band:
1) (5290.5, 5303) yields -0.88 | 14.1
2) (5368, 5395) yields -1.19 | 14.1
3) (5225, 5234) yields -0.11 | 13.1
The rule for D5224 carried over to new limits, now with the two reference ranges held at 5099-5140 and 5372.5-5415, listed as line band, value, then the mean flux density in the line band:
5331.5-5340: -0.17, 15.9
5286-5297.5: -0.09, 14.5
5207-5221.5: 0.03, 12.8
